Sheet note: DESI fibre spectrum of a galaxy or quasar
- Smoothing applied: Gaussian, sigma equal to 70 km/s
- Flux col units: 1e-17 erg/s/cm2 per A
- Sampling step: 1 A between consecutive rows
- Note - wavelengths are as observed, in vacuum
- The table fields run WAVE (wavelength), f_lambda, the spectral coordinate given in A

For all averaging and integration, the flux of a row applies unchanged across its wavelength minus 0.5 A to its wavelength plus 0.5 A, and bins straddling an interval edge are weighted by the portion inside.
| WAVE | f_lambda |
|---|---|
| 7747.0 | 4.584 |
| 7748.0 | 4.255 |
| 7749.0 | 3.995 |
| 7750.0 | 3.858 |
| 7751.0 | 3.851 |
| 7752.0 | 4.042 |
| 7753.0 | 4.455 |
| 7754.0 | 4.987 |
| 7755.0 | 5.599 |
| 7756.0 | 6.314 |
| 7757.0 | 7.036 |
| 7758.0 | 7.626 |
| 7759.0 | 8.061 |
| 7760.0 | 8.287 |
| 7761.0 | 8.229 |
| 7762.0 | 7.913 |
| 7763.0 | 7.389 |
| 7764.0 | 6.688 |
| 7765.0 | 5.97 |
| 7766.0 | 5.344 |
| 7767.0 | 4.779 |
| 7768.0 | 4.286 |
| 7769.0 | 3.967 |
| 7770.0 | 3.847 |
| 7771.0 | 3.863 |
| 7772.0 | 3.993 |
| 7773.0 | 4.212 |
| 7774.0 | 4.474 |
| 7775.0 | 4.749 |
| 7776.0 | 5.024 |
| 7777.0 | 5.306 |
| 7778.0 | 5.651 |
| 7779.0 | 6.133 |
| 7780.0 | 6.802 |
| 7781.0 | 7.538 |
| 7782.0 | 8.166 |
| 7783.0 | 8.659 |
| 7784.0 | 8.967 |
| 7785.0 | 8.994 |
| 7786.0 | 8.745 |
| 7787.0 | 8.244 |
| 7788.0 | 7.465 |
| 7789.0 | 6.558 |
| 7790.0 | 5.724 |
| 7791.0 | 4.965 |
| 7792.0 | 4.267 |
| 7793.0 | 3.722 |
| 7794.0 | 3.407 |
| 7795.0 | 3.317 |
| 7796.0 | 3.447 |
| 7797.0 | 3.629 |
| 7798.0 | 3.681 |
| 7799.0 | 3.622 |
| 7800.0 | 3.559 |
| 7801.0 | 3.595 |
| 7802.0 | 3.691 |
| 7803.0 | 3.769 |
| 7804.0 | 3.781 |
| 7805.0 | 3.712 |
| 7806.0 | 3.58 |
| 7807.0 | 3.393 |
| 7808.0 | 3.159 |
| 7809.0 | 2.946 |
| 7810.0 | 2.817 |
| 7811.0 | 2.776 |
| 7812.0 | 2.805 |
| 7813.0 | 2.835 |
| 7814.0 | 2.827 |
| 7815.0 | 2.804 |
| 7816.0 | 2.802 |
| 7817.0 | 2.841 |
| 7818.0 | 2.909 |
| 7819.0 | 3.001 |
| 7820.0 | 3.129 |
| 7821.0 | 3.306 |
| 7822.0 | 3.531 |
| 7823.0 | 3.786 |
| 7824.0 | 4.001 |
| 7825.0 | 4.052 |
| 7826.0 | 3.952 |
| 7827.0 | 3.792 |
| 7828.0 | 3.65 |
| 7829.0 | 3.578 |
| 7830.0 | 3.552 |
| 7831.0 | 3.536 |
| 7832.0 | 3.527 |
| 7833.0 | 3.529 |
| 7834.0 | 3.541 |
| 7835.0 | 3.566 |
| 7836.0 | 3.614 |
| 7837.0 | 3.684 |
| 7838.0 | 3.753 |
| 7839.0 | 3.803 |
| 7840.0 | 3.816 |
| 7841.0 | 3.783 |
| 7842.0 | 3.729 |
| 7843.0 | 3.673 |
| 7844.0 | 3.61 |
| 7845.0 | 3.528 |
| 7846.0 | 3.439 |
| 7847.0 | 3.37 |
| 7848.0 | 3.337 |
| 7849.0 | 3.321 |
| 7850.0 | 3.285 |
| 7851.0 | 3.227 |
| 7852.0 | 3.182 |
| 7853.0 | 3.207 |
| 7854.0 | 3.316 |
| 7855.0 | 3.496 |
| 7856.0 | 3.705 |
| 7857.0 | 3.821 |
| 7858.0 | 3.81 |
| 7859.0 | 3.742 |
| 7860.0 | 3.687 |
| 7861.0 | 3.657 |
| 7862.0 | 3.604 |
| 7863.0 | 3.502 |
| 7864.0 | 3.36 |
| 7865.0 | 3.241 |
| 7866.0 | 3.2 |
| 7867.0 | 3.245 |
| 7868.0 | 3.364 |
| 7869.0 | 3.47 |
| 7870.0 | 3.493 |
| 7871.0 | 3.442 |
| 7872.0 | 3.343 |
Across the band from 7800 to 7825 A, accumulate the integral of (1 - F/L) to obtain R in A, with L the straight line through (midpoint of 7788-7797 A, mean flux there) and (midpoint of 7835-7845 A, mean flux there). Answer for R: 5.5 A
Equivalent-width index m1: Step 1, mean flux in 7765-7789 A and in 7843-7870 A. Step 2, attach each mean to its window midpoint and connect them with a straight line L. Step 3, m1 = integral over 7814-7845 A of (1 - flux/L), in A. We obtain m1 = 5.7 A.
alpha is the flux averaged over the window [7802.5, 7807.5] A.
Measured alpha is 3.65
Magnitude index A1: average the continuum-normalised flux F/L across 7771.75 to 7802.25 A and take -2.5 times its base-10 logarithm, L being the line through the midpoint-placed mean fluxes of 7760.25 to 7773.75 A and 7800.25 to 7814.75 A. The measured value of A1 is -0.247 mag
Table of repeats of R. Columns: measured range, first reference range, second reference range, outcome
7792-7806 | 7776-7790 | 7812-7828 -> 4.8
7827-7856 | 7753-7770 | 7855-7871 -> 4.0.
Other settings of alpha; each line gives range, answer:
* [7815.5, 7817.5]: 2.82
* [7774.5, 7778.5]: 5.18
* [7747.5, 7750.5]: 4.04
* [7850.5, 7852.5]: 3.2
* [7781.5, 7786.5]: 8.71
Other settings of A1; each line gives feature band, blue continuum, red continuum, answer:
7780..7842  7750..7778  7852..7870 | 0.09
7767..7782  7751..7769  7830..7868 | 0.12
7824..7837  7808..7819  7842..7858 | -0.17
